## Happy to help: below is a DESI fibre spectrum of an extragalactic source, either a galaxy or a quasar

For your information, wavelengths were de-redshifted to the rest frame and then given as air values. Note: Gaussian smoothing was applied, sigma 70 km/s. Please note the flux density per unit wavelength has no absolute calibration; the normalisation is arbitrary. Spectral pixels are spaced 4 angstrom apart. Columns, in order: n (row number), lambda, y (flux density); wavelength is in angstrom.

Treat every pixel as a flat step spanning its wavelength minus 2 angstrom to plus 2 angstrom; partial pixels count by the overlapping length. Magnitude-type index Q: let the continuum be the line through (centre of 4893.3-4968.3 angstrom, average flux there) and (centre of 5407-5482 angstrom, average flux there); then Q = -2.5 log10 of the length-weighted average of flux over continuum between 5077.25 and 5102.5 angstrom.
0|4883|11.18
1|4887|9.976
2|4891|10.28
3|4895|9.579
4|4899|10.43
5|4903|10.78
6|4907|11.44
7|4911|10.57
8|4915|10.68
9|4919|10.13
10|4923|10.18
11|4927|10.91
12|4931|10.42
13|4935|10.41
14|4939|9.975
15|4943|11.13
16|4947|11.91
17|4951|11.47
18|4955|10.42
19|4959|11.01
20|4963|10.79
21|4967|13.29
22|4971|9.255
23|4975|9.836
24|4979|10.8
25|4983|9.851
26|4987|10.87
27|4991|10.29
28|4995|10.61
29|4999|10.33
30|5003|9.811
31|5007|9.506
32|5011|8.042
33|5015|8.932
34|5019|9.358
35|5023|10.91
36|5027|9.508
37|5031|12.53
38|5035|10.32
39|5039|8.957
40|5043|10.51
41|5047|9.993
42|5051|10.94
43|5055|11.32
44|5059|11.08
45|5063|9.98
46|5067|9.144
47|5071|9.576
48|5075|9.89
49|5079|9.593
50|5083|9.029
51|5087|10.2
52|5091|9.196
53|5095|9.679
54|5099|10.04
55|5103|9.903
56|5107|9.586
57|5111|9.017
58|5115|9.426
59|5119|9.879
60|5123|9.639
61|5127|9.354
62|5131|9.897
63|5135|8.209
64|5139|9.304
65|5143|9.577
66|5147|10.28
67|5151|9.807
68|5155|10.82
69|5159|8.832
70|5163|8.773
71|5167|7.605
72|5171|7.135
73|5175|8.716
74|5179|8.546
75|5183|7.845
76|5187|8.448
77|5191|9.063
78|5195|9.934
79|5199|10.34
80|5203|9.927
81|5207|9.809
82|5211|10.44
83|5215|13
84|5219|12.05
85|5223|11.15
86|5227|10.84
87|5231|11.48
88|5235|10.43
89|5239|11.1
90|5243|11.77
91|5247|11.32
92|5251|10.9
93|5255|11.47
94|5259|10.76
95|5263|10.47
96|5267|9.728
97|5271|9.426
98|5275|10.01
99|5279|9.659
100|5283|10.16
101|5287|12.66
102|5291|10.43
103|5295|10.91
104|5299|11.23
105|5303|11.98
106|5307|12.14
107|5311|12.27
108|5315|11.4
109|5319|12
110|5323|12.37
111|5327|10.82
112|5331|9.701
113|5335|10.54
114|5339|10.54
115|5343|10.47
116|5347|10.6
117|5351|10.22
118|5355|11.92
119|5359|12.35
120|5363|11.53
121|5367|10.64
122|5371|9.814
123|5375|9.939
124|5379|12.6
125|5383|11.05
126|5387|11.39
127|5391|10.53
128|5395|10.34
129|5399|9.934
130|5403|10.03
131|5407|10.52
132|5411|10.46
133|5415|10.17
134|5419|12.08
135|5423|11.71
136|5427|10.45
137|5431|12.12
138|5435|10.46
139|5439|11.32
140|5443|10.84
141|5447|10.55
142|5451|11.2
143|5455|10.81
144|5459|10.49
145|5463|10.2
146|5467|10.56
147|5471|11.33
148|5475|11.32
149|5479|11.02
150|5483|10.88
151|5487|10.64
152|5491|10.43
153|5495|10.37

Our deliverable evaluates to 0.13 mag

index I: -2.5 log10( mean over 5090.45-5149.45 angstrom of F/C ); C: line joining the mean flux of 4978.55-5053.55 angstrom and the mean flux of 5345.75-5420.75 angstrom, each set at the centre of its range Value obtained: 0.08 mag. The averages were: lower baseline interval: 10.1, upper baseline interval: 10.8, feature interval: 9.54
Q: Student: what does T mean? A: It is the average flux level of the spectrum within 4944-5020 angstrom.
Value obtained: 10.4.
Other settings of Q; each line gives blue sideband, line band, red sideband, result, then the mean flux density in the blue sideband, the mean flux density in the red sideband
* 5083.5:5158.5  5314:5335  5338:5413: -0.06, 9.63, 10.8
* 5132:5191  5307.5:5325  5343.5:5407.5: -0.17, 8.87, 10.8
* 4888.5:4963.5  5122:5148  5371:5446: 0.14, 10.7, 10.9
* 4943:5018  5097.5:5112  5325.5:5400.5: 0.09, 10.4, 10.8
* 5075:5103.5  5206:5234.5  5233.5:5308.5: -0.07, 9.67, 10.9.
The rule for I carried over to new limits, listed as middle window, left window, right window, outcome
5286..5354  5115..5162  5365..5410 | -0.09 mag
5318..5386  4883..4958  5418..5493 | -0.01 mag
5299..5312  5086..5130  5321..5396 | -0.13 mag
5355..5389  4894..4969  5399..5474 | -0.04 mag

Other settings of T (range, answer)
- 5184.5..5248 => 10.7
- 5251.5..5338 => 11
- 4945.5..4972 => 11.2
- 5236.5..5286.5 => 10.6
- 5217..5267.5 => 11.1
